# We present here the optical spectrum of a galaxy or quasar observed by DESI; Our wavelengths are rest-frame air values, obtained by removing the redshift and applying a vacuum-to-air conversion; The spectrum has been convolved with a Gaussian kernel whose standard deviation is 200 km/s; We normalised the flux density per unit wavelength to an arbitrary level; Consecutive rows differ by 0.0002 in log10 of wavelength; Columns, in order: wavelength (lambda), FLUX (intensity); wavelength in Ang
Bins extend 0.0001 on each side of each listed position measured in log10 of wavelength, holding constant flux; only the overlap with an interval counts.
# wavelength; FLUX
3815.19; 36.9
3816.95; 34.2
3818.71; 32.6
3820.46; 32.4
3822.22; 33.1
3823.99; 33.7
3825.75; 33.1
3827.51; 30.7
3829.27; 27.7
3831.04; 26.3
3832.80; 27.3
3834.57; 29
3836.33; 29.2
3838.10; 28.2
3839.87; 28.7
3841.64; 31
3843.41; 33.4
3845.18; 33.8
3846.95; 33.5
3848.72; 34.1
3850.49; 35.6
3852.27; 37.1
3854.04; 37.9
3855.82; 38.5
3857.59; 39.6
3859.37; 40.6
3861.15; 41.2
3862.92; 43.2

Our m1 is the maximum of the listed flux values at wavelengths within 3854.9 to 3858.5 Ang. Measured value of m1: 39.6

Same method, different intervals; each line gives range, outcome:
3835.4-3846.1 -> 33.8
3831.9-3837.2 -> 29.2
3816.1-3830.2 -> 34.2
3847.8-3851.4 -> 35.6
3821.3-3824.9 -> 33.7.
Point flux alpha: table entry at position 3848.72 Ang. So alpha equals 34.1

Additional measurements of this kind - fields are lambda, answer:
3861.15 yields 41.2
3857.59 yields 39.6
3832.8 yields 27.3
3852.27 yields 37.1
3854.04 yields 37.9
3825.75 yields 33.1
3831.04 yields 26.3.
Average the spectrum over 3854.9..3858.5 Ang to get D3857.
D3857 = 39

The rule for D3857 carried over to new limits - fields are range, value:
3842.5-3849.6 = 33.7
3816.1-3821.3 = 33.1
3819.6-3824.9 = 33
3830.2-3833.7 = 26.8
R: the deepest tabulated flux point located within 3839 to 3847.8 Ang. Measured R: 28.7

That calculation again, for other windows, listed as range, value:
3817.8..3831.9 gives 26.3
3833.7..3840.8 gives 28.2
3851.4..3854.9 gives 37.1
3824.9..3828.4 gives 30.7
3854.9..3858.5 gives 38.5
